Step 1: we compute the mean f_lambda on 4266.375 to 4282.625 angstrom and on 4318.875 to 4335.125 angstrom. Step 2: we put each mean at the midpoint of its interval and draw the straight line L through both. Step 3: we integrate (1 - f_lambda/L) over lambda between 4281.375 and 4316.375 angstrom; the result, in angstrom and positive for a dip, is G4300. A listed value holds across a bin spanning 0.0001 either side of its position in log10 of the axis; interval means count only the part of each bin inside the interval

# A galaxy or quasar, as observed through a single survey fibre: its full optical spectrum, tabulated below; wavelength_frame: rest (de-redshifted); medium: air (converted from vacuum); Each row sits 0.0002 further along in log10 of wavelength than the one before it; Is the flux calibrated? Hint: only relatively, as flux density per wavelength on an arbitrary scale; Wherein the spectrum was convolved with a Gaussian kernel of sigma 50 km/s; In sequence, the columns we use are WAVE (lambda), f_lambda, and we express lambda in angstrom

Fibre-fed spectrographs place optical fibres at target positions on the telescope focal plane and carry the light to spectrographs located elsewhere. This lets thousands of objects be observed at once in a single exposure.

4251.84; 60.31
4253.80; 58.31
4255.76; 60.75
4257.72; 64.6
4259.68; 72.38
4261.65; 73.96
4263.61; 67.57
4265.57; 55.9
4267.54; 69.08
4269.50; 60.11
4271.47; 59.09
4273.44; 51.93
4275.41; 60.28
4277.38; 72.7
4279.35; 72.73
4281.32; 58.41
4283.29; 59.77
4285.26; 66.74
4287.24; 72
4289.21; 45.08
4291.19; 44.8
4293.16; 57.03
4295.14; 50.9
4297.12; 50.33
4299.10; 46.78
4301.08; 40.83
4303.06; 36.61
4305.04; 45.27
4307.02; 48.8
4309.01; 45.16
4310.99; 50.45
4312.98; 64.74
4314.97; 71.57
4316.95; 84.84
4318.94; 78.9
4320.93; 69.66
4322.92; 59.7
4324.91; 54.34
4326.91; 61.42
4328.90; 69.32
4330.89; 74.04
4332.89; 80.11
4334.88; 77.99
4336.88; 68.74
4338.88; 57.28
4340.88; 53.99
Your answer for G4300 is 6.5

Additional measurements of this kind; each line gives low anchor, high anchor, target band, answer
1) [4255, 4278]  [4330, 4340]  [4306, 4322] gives 1.1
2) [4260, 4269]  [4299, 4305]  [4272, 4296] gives -2.7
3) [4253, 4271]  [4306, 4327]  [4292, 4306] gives 3.7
